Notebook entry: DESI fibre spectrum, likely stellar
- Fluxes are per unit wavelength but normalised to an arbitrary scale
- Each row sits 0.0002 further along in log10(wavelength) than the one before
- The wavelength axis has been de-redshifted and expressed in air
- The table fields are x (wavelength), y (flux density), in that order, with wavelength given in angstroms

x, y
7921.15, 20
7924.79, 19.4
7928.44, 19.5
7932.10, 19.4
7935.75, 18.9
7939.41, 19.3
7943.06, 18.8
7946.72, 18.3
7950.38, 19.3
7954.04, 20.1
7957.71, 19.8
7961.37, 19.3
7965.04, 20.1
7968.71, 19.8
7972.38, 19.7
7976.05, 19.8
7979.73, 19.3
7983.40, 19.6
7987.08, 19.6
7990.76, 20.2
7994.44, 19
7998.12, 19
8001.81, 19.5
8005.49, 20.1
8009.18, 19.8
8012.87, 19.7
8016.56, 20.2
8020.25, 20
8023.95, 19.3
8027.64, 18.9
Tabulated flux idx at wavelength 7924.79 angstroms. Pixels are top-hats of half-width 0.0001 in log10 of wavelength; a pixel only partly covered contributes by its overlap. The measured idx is 19.4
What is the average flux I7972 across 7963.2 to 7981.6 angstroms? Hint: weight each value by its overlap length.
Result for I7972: 19.7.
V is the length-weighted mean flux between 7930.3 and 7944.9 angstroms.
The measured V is 19.1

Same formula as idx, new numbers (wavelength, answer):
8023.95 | 19.3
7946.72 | 18.3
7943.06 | 18.8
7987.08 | 19.6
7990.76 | 20.2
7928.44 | 19.5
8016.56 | 20.2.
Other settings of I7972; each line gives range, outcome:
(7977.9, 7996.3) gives 19.5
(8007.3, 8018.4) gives 19.9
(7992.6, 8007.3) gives 19.4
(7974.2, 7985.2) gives 19.6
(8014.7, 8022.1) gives 20.1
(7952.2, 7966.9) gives 19.8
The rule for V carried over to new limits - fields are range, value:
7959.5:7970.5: 19.7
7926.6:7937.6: 19.3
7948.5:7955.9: 19.7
